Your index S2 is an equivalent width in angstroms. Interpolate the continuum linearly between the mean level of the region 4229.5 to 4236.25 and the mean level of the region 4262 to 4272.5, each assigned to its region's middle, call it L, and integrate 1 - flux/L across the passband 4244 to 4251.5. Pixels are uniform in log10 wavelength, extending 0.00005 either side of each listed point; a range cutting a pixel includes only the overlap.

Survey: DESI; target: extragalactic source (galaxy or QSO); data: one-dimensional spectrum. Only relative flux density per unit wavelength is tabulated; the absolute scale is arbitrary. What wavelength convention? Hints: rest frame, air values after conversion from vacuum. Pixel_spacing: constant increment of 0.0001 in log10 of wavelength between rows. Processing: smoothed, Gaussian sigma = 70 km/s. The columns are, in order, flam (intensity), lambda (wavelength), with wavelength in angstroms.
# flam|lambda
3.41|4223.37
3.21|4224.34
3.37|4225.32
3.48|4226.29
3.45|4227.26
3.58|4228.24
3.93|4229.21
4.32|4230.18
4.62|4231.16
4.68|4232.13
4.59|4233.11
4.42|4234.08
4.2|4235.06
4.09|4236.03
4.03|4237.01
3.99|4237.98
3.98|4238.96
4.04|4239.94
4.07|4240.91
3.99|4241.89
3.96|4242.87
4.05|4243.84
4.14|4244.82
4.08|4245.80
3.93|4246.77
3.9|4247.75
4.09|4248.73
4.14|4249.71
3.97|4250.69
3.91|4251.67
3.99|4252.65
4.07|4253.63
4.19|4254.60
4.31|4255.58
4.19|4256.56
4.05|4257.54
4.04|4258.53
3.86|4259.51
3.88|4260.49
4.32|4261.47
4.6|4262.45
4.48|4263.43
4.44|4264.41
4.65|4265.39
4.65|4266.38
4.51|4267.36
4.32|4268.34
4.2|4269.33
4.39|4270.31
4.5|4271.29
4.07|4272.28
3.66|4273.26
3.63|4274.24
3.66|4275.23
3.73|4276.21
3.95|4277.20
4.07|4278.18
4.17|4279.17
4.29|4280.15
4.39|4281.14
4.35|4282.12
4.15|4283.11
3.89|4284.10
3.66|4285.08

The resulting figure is 0.7 angstroms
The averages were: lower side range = 4.42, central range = 4.03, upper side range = 4.44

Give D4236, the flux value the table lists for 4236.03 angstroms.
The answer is 4.09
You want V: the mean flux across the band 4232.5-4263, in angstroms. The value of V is 4.1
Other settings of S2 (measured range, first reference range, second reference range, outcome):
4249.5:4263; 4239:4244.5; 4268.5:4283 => -0.2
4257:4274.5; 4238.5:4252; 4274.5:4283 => -0.8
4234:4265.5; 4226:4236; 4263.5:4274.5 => 0.8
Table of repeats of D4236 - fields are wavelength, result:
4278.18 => 4.07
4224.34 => 3.21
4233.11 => 4.59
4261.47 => 4.32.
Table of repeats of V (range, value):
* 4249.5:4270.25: 4.23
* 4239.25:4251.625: 4.02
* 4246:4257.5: 4.07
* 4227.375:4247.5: 4.12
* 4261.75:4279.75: 4.21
